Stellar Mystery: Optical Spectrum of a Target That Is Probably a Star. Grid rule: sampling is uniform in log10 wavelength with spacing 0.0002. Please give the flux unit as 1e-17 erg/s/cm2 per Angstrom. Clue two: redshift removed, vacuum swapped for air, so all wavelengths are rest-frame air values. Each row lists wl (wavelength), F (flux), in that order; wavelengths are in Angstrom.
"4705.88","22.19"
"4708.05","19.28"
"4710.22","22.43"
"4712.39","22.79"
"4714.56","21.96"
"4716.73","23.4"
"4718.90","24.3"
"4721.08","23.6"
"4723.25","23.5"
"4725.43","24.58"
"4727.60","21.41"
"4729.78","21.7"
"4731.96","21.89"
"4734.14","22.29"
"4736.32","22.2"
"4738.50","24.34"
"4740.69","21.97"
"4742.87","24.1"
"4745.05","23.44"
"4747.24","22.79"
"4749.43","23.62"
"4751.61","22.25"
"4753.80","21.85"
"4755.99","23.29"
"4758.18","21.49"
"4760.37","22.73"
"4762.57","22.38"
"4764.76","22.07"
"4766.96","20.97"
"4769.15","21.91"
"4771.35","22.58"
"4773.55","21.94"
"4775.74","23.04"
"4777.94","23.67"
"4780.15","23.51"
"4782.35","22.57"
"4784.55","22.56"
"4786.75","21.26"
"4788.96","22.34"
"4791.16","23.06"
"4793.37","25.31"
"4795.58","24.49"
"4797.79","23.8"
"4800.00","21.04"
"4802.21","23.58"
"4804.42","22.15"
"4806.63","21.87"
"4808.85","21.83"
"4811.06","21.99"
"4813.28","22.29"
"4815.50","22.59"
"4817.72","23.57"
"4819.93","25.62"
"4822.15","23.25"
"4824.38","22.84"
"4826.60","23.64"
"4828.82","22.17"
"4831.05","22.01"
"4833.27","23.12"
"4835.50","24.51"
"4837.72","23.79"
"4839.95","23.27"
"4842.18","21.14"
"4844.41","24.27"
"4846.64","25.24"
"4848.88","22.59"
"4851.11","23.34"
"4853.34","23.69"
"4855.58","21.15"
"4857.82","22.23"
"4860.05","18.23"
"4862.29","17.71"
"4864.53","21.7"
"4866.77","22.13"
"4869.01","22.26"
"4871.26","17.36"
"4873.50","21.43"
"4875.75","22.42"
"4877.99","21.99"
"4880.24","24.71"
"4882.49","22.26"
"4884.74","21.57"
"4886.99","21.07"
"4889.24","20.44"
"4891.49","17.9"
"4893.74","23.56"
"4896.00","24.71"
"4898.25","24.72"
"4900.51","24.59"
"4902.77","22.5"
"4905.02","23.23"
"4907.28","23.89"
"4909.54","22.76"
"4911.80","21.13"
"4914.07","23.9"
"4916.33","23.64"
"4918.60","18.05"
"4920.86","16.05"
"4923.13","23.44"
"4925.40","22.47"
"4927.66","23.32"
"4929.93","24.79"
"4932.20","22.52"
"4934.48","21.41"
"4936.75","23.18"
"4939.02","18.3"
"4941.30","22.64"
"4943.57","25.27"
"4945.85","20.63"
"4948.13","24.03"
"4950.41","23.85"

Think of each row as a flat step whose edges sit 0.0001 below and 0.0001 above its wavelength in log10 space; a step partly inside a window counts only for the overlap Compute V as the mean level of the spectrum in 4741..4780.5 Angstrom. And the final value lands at 22.6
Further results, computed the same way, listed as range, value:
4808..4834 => 22.9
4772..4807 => 22.9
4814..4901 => 22.4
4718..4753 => 23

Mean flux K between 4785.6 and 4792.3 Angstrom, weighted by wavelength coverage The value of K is 22.2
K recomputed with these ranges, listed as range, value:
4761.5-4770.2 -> 21.8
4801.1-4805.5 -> 22.9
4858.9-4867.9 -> 20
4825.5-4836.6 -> 23.1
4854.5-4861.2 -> 20.5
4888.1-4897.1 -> 21.6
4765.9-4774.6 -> 21.9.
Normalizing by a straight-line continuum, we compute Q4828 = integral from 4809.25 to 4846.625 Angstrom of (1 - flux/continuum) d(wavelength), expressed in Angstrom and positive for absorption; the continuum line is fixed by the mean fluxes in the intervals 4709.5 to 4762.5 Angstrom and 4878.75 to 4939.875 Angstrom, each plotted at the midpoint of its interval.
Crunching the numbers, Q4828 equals -1.1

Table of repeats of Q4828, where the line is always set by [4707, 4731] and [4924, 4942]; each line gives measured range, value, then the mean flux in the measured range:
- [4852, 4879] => 1.7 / 21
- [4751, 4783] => 0.2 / 22.4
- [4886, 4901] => 0.0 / 22.4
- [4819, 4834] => -0.5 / 23.2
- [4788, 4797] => -0.5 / 23.8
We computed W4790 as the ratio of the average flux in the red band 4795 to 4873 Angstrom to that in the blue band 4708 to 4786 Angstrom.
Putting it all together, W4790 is 1.0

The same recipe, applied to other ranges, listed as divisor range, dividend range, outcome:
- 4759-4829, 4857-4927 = 0.96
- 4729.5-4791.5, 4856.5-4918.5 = 0.97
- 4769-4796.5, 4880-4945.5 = 0.97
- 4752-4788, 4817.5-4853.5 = 1.05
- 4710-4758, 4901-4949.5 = 0.97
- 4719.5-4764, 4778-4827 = 1.01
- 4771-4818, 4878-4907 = 0.99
